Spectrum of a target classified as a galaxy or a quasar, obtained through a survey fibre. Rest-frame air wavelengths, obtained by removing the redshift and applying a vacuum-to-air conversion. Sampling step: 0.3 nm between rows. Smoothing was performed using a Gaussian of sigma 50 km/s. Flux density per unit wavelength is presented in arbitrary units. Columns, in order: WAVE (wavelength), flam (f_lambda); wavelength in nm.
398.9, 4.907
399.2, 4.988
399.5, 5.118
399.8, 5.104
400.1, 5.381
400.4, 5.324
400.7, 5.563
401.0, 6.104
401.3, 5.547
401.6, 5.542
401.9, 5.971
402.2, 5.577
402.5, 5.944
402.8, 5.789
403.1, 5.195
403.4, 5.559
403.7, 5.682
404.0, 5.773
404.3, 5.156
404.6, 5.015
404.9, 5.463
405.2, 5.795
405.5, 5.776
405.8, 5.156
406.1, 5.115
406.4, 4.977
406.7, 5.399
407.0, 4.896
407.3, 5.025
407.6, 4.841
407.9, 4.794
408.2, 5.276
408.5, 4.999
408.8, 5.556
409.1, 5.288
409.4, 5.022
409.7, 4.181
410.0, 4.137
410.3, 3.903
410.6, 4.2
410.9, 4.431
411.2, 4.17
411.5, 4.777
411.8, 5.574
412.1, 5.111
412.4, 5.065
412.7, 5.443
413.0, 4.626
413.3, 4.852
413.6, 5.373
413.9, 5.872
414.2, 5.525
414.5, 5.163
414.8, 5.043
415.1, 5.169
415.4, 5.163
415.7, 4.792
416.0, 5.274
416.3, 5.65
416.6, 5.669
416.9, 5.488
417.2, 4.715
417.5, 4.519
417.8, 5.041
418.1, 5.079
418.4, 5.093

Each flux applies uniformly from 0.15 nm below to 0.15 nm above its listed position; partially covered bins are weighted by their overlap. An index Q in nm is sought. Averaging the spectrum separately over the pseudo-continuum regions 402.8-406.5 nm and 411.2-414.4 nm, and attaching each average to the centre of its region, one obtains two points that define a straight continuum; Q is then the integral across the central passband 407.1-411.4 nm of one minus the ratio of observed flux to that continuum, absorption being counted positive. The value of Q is 0.47 nm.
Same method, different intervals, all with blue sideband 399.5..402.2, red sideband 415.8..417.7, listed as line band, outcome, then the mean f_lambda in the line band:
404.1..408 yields 0.17 nm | 5.2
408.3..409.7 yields 0.07 nm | 5.11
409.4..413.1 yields 0.46 nm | 4.65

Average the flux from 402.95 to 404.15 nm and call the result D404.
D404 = 5.55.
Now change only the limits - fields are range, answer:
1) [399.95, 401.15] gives 5.59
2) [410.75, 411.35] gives 4.3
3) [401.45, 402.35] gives 5.7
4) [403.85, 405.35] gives 5.44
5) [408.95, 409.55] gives 5.16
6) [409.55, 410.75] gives 4.11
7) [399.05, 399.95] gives 5.07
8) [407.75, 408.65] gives 5.02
